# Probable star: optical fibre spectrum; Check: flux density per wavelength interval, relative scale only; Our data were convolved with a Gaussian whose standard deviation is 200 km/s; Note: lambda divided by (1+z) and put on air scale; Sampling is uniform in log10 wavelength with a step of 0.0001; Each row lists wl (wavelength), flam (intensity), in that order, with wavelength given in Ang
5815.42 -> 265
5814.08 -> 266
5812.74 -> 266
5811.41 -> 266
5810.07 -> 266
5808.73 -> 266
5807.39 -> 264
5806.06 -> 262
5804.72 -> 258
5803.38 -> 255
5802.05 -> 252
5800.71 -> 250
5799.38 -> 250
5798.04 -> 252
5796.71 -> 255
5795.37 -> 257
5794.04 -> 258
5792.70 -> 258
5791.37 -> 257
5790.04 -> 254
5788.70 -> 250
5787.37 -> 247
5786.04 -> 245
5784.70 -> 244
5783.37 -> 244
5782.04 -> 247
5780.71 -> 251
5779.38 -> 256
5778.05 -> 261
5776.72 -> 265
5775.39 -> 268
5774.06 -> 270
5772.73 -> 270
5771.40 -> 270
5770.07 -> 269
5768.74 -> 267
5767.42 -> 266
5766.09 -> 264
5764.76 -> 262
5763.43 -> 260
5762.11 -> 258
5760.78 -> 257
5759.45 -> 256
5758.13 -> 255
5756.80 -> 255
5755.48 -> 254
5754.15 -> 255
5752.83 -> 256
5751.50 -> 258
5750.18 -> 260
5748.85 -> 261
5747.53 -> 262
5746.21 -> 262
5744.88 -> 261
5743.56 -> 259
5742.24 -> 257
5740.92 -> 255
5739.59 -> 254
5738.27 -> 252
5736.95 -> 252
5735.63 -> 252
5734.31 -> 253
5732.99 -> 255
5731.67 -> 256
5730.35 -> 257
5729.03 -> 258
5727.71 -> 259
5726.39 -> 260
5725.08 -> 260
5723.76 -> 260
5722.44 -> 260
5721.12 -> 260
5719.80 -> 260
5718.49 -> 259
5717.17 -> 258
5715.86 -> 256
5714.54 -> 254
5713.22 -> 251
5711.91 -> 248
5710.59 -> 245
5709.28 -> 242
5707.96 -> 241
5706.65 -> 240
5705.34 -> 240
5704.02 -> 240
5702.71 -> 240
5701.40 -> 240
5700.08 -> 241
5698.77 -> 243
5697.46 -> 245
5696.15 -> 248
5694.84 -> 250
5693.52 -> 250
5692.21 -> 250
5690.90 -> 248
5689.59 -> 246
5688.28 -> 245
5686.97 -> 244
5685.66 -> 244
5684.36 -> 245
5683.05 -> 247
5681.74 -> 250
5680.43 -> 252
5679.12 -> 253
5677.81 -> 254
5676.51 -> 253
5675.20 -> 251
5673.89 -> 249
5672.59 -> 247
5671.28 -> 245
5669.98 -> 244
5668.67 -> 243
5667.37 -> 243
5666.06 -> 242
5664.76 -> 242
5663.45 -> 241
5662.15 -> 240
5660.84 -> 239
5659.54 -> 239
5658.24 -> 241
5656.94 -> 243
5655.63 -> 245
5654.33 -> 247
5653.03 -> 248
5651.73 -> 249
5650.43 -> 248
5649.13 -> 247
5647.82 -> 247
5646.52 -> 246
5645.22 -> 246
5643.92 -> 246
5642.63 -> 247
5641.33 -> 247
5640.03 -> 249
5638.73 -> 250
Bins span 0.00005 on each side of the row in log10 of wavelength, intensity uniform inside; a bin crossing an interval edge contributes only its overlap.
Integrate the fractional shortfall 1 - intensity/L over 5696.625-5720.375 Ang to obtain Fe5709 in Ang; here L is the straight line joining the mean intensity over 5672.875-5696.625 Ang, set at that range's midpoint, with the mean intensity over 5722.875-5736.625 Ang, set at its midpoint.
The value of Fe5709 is 0.6 Ang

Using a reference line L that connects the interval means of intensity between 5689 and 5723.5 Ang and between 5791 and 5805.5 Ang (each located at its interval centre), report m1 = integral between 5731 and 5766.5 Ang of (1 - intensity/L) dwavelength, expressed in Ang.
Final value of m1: -0.8 Ang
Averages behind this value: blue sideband 248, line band 257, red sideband 255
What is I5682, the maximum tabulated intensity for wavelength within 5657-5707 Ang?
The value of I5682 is 254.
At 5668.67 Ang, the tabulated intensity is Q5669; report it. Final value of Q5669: 243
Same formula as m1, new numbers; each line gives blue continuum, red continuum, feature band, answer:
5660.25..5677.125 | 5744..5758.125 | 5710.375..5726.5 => -0.23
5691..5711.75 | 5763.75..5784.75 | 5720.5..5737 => -0.45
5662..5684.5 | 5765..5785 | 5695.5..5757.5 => 0.32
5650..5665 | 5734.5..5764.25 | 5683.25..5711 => 0.56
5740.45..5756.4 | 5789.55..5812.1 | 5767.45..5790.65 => 0.03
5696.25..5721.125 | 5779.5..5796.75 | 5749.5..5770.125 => -0.77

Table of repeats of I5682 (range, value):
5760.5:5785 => 270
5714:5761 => 262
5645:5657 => 249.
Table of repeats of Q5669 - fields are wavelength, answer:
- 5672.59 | 247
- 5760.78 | 257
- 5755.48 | 254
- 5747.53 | 262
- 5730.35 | 257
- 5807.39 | 264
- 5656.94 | 243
